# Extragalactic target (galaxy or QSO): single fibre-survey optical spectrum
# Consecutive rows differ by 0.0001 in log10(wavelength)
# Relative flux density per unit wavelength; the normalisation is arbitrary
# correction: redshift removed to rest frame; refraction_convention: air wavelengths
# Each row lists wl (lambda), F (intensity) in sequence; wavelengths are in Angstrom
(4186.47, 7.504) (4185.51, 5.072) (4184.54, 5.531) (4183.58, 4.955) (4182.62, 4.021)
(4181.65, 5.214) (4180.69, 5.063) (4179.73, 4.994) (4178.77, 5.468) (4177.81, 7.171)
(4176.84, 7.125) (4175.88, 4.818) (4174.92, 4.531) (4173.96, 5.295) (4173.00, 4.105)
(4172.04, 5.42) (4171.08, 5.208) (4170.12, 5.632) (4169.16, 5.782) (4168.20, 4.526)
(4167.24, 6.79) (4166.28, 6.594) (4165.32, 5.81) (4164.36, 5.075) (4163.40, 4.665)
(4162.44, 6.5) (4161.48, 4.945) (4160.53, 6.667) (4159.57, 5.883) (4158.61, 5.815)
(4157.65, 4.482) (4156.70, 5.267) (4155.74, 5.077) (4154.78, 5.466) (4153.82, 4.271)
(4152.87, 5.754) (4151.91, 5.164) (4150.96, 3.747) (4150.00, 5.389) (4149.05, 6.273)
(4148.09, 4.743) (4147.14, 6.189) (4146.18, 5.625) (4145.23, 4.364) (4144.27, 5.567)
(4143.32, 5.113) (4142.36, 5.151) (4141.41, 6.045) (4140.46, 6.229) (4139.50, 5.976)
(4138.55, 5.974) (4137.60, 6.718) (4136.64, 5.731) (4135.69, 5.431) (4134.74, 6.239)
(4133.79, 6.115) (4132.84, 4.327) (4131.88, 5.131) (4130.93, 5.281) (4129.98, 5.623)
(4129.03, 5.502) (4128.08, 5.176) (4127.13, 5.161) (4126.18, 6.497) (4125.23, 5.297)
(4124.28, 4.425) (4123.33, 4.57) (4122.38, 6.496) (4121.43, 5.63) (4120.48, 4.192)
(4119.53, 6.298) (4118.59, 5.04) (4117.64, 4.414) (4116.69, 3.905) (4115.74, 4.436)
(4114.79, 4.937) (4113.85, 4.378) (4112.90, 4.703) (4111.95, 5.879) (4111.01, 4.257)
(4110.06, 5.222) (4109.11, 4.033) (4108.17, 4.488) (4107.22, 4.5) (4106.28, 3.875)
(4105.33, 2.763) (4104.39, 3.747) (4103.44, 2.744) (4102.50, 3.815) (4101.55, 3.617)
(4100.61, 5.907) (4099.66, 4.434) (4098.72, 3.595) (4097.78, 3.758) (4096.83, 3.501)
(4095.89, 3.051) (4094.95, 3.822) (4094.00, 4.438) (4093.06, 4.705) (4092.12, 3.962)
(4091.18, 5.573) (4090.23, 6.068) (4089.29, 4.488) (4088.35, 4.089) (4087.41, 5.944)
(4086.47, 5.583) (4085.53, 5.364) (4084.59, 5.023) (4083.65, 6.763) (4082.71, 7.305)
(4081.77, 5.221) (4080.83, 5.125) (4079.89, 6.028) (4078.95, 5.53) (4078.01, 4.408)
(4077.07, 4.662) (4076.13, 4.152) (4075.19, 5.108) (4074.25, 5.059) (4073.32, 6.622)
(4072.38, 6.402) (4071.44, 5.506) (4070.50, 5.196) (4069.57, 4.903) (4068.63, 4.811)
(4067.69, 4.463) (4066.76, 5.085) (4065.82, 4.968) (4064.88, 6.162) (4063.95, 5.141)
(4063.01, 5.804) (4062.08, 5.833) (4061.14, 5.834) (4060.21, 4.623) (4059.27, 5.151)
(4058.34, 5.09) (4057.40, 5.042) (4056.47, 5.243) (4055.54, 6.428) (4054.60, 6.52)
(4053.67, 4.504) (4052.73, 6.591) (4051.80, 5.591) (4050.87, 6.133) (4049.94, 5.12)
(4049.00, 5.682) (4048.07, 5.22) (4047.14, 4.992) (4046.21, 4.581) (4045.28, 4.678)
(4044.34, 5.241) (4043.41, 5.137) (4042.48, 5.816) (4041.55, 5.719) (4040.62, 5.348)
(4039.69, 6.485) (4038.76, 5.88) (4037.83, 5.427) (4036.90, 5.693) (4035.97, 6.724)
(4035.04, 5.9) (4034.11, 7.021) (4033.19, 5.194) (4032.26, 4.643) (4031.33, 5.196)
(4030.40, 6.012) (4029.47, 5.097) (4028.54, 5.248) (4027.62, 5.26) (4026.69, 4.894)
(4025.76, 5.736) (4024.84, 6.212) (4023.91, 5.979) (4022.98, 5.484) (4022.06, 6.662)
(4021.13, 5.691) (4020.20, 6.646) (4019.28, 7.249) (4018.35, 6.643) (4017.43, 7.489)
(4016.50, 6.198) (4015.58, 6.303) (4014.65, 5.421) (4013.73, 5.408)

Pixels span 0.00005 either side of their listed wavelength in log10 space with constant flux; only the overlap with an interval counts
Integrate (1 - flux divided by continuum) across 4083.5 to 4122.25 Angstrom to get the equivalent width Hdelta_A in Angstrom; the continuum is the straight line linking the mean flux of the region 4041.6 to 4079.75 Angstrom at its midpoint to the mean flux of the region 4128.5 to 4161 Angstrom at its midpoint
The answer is 6.1 Angstrom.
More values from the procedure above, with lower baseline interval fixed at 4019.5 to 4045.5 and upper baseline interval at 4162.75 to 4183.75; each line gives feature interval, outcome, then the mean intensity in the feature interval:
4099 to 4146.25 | 4.2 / 5.01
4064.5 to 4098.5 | 3.2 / 5.06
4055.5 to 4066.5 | 0.5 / 5.4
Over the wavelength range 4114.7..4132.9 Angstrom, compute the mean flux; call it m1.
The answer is 5.14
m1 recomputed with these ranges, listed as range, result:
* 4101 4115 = 4.2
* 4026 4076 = 5.46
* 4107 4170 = 5.32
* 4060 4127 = 4.91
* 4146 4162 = 5.34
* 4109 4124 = 4.91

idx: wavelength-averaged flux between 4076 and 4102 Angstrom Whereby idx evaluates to 4.87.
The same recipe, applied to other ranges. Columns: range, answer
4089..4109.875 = 4.14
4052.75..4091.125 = 5.4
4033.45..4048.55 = 5.61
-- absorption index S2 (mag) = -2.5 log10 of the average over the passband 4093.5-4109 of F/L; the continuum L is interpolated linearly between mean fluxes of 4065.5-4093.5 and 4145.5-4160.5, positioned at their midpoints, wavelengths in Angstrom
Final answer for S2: 0.33 mag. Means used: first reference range 5.27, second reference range 5.31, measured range 3.88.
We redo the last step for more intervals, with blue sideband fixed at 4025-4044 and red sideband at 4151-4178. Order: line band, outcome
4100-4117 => 0.27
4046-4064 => 0.02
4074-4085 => 0.04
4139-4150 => -0.02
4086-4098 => 0.22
